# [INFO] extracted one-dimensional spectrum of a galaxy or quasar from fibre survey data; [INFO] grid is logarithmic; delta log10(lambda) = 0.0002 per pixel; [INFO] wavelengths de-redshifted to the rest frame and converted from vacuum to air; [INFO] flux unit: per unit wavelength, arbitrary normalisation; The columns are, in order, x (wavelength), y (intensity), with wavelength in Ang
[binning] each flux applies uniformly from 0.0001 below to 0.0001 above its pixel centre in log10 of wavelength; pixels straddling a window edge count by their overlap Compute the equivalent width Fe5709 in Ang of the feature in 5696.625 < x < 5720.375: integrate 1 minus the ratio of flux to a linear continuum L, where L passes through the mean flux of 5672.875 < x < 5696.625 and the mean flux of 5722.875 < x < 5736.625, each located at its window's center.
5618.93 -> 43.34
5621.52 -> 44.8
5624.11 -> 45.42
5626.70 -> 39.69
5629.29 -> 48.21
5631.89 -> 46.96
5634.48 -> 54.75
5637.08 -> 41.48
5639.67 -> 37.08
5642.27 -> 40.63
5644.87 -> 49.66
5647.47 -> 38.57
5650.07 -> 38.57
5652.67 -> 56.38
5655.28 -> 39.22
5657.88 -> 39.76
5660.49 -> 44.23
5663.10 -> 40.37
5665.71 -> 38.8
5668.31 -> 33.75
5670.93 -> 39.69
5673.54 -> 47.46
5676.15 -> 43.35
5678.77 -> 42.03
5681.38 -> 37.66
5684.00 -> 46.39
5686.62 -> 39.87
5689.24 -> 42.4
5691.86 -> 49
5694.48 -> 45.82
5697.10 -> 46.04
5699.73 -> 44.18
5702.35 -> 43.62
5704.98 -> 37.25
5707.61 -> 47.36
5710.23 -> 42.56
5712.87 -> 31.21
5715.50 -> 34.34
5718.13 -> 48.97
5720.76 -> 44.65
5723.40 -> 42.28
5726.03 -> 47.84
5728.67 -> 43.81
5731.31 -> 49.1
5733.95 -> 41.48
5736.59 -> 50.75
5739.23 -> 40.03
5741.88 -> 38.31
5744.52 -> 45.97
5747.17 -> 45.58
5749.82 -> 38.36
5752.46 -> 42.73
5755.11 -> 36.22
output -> 1.6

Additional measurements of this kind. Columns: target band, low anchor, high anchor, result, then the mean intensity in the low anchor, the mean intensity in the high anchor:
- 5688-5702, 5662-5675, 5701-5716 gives -2.0 Ang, 40.1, 39.7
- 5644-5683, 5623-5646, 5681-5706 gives 2.0 Ang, 44.8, 43.5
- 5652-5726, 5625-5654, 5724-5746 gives 3.7 Ang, 44.7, 44.6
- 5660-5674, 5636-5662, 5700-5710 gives 0.8 Ang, 42.6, 42.9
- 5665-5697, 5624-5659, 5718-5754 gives 1.2 Ang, 44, 44.1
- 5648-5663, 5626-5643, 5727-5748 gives 0.4 Ang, 44.4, 44.4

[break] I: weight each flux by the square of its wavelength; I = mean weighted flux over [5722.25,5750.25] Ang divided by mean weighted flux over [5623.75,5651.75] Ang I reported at 1.04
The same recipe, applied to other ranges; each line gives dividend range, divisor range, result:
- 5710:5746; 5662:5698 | 1.03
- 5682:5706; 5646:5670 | 1.08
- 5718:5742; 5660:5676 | 1.12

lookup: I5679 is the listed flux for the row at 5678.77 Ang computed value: 42.03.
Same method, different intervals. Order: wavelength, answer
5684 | 46.39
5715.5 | 34.34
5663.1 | 40.37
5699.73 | 44.18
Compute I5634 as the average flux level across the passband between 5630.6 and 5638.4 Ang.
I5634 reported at 47.7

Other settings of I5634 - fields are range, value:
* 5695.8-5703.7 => 44.6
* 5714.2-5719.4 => 41.6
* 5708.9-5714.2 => 36.9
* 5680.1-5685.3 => 42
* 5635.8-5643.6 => 39.8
